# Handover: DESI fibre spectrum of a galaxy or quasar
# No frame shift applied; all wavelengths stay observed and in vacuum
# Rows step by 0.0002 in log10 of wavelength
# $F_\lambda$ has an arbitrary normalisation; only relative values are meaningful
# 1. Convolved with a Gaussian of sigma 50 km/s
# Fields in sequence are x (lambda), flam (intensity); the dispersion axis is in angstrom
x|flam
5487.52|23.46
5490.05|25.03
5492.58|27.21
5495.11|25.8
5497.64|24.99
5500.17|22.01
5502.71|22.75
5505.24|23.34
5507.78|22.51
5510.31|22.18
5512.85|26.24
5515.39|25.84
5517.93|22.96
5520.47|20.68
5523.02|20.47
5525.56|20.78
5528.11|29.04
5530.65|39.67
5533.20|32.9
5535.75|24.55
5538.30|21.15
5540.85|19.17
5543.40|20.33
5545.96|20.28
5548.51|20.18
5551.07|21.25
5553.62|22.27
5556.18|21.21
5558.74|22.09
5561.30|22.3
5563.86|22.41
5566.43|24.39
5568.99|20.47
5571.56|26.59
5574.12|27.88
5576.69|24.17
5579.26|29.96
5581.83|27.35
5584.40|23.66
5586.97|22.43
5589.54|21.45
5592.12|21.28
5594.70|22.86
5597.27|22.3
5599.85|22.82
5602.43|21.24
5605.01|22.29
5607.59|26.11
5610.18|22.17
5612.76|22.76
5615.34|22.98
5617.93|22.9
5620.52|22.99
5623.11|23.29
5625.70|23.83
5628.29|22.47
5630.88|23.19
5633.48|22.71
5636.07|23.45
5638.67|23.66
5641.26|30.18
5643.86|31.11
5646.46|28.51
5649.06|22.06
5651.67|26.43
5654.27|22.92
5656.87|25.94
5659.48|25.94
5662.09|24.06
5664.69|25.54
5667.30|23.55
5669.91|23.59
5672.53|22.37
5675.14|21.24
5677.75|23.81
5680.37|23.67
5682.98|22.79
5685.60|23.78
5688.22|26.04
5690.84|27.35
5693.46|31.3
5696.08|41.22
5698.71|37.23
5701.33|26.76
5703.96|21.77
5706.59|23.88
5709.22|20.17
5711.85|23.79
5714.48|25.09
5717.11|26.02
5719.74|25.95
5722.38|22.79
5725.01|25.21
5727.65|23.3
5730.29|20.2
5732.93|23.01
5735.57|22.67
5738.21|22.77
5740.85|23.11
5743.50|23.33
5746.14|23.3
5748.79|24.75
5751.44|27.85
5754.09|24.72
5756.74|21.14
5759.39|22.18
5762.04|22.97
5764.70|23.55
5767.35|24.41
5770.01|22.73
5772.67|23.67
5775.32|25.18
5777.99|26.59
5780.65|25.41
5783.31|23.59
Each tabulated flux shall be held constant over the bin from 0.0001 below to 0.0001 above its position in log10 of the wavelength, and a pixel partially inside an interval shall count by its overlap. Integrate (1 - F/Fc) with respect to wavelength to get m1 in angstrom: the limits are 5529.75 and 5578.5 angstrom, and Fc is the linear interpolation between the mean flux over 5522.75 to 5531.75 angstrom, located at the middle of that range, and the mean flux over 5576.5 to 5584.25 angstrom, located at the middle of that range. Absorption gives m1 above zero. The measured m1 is 6.66 angstrom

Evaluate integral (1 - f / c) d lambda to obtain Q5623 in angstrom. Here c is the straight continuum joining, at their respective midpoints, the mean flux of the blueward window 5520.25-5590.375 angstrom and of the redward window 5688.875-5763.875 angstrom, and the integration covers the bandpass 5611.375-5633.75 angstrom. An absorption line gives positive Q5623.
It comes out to 1.3 angstrom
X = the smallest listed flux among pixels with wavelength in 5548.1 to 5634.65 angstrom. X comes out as 20.18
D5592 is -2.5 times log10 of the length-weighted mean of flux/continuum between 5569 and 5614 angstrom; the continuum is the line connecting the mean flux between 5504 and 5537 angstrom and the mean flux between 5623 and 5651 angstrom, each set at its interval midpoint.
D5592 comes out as 0.06 mag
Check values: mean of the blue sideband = 25.5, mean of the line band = 23.9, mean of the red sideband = 25.1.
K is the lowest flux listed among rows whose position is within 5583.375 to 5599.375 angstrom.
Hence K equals 21.28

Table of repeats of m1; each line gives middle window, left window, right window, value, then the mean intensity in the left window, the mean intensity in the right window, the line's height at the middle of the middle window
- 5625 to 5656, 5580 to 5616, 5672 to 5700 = 0.17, 23.1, 27.5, 25.2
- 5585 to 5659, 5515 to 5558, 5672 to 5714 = 3.49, 23.6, 26.1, 25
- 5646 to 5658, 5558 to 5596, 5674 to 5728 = 0.11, 24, 25.9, 25.2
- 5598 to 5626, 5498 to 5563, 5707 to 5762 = 0.61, 23.5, 23.6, 23.5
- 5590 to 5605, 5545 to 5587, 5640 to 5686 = 1.18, 23.5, 24.9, 24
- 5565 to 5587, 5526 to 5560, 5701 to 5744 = -1.28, 24.1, 23.4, 24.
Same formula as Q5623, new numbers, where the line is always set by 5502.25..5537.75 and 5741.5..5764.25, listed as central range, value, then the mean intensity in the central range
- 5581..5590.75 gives 0.5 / 23.6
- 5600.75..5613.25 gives 0.9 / 22.9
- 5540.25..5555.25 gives 2.6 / 20.7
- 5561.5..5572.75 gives 0.7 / 23.3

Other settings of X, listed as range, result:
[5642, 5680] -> 21.24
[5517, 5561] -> 19.17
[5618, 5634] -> 22.47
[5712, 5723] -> 22.79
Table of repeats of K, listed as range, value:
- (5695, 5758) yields 20.17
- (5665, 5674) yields 22.37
